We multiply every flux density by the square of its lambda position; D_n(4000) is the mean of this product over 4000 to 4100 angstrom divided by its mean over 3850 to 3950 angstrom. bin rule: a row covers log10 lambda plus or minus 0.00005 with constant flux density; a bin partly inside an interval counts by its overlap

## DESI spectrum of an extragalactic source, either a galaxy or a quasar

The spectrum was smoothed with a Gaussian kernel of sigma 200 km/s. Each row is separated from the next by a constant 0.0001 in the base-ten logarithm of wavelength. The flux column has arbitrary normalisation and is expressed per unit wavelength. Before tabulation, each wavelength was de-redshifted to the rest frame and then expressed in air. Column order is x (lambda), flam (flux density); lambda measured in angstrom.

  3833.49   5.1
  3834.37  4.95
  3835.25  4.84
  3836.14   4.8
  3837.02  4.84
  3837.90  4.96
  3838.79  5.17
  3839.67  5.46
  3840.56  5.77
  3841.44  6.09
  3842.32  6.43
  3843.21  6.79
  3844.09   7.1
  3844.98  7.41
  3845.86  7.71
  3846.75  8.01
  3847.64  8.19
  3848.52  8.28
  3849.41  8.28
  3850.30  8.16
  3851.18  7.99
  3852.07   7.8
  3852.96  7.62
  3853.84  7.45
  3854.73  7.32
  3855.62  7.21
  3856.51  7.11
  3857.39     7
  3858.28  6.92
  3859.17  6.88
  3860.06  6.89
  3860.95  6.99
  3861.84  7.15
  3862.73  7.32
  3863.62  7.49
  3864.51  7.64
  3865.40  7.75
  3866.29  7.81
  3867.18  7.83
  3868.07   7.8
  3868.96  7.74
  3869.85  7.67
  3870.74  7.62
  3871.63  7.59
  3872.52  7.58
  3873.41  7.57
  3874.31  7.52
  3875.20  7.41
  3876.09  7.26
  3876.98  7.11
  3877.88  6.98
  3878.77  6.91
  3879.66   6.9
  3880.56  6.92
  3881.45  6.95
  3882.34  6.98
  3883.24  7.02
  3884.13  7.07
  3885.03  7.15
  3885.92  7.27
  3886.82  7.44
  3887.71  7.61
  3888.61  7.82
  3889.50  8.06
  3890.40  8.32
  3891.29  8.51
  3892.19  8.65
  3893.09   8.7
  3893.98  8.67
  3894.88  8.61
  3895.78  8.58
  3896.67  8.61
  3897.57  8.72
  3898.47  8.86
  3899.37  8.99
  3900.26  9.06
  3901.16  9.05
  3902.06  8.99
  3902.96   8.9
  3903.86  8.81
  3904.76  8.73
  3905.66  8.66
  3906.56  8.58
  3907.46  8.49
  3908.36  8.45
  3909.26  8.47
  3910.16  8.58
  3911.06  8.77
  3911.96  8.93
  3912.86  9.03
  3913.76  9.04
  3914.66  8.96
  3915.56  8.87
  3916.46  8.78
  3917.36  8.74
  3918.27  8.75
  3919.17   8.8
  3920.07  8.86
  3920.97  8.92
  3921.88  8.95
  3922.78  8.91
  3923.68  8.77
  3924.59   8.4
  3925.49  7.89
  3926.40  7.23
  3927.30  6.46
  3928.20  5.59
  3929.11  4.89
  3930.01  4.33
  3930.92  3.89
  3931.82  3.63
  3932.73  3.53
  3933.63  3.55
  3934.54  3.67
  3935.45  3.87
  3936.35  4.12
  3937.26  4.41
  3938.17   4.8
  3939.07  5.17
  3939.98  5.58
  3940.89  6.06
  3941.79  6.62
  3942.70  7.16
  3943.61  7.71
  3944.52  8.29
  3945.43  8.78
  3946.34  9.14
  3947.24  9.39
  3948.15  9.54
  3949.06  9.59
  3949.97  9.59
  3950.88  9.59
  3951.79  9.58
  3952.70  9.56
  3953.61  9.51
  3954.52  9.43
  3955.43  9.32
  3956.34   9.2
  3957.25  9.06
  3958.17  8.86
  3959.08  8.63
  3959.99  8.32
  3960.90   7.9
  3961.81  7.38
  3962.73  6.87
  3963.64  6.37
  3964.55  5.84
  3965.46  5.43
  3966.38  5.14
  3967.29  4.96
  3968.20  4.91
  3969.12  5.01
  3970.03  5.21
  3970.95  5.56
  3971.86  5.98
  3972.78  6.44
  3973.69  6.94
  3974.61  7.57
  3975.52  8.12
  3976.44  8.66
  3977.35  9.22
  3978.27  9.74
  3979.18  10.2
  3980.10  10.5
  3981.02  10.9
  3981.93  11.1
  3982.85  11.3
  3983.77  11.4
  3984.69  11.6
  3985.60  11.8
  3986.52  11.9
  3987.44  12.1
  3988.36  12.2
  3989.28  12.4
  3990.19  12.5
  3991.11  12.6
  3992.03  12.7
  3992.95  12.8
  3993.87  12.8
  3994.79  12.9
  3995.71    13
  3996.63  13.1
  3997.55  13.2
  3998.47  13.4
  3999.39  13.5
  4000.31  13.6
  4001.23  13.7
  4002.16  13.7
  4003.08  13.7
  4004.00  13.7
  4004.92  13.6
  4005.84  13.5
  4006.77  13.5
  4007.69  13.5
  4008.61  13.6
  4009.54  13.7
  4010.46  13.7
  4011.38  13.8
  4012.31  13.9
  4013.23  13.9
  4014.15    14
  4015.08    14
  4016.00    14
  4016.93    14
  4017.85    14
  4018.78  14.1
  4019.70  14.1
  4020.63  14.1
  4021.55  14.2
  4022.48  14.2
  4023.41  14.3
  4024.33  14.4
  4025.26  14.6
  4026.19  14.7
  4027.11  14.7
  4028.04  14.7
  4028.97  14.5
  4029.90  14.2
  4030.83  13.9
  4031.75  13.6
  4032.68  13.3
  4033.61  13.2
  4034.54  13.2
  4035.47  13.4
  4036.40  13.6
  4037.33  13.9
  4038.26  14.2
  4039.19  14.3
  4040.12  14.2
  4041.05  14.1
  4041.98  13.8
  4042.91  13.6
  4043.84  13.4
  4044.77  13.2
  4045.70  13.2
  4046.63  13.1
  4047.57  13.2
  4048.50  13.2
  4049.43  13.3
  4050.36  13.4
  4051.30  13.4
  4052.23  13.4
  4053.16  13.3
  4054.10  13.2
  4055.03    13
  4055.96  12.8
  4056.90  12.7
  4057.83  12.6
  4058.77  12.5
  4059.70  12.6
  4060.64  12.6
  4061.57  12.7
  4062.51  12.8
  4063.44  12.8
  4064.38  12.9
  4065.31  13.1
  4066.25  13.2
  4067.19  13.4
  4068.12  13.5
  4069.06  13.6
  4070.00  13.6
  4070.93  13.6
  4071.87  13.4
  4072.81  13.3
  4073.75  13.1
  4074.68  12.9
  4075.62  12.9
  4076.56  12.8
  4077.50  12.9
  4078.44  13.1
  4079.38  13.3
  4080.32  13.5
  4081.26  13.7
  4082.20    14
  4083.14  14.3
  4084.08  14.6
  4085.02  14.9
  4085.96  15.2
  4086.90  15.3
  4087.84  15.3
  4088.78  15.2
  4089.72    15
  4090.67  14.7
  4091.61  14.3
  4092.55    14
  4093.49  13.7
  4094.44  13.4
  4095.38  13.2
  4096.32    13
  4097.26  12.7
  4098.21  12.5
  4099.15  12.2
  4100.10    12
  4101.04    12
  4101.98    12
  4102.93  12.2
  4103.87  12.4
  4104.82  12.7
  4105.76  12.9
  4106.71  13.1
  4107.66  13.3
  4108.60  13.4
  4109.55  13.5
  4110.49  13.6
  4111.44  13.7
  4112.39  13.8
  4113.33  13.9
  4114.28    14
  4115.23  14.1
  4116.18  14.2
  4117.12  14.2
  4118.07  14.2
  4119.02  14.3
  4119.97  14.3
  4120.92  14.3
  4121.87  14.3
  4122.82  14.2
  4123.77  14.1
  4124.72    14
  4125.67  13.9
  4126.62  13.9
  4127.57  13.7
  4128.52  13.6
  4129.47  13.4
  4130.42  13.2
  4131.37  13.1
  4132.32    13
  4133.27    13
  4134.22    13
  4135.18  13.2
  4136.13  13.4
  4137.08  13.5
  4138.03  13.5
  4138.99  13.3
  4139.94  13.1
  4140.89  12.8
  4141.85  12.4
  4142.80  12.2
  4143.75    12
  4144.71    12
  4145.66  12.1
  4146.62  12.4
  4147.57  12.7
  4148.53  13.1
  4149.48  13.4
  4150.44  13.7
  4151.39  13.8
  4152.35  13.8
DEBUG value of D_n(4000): 1.9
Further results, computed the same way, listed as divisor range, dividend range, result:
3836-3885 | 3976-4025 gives 1.94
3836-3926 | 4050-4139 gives 1.92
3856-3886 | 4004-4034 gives 2.07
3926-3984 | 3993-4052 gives 1.95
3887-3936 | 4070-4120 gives 1.90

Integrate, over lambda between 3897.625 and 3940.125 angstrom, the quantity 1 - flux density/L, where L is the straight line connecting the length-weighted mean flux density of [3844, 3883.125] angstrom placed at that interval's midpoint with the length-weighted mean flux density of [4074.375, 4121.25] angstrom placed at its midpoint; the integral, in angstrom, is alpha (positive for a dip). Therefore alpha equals 6.9 angstrom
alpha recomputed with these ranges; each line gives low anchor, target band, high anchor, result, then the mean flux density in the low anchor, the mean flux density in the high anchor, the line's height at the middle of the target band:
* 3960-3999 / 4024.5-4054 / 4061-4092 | -4.0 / 9.52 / 13.7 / 12.1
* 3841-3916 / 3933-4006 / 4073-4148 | 7.0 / 7.86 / 13.5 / 10.1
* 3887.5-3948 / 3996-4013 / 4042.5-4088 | -4.0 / 7.63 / 13.4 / 11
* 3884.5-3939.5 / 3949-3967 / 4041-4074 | 2.2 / 7.6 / 13.2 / 9.36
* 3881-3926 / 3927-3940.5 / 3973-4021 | 7.3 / 8.45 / 12.4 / 9.74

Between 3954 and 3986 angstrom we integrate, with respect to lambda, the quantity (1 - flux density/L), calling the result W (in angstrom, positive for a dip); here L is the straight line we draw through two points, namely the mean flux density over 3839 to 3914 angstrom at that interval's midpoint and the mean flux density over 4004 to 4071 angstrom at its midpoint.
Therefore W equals 8.7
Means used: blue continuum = 7.77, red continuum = 13.6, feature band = 8.14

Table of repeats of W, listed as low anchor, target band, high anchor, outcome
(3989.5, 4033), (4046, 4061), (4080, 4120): 0.74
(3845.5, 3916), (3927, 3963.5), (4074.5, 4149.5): 9.43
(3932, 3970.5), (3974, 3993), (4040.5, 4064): -4.08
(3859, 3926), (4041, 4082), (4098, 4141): -3.84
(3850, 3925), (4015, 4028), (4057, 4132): -3.02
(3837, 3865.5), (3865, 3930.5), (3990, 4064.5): 5.55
